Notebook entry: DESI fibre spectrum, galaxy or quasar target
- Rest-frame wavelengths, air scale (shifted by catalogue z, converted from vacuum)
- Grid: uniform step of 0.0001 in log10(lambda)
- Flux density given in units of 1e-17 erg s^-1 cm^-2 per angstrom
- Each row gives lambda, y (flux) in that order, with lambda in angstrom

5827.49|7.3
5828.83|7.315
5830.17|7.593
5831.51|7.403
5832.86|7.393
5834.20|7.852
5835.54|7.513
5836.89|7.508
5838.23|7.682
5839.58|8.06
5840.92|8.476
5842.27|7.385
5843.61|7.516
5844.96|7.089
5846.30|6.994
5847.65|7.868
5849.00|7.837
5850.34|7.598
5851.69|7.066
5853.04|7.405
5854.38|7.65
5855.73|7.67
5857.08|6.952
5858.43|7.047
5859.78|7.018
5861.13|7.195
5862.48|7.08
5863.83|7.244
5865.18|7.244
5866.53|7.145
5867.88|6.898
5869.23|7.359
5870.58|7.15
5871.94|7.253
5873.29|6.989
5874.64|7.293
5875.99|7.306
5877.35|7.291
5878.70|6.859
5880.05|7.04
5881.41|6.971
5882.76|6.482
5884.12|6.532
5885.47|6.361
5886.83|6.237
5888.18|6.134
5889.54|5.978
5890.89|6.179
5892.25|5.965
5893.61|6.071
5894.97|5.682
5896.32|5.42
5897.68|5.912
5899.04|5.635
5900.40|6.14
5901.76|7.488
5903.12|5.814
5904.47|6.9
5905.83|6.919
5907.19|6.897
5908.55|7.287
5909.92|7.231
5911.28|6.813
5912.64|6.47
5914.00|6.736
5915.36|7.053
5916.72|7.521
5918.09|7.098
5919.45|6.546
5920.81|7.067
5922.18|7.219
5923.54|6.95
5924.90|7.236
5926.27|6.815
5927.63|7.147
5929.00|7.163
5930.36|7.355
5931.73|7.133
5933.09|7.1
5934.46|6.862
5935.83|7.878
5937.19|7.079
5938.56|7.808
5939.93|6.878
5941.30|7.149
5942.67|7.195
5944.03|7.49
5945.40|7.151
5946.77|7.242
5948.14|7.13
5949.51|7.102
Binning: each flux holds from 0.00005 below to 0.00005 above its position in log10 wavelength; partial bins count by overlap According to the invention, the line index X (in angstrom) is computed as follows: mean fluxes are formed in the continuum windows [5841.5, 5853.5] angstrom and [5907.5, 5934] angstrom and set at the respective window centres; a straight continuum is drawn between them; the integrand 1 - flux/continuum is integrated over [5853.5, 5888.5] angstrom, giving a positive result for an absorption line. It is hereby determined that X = 1.3 angstrom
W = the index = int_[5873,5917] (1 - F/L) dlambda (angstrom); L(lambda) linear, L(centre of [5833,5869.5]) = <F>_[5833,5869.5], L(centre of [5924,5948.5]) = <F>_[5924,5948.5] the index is 4.4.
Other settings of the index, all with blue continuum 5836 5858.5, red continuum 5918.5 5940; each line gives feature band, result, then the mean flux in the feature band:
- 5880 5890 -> 1.2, 6.44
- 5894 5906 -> 1.8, 6.18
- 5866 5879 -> 0.4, 7.16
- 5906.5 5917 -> 0.4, 6.98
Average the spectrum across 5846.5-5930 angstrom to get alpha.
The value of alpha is 6.88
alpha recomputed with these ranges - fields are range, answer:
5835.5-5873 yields 7.38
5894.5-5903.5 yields 6.03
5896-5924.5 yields 6.74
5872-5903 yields 6.46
